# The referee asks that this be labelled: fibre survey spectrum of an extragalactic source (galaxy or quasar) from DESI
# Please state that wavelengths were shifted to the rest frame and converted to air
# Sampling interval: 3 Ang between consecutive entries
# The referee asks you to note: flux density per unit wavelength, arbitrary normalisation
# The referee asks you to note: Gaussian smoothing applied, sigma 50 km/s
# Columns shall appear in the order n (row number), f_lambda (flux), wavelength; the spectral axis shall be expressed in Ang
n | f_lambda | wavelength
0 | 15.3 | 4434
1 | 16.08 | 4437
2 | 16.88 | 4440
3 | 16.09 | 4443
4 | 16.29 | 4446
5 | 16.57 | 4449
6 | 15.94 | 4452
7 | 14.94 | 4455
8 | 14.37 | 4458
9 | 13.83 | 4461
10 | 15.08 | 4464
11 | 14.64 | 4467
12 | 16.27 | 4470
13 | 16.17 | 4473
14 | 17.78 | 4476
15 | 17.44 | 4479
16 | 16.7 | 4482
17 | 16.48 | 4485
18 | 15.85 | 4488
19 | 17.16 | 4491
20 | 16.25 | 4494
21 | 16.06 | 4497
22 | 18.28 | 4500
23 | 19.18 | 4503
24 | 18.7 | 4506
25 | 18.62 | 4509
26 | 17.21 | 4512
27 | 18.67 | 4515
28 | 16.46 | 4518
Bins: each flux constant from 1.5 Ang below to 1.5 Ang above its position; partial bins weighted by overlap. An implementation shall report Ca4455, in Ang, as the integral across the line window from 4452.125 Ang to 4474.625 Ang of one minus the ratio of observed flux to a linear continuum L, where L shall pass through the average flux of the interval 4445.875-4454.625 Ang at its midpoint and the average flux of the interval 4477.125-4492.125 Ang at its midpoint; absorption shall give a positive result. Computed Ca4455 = 1.7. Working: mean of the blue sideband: 16.1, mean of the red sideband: 16.7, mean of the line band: 15.1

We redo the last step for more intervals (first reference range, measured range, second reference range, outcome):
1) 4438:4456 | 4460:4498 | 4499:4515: 2.6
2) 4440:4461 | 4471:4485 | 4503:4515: 0.0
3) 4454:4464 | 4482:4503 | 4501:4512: 0.6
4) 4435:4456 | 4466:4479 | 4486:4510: 0.3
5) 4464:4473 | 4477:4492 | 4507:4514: -0.3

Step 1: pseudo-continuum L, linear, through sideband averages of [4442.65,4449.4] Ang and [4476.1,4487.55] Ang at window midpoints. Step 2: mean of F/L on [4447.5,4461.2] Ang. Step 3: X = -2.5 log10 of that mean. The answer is 0.08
